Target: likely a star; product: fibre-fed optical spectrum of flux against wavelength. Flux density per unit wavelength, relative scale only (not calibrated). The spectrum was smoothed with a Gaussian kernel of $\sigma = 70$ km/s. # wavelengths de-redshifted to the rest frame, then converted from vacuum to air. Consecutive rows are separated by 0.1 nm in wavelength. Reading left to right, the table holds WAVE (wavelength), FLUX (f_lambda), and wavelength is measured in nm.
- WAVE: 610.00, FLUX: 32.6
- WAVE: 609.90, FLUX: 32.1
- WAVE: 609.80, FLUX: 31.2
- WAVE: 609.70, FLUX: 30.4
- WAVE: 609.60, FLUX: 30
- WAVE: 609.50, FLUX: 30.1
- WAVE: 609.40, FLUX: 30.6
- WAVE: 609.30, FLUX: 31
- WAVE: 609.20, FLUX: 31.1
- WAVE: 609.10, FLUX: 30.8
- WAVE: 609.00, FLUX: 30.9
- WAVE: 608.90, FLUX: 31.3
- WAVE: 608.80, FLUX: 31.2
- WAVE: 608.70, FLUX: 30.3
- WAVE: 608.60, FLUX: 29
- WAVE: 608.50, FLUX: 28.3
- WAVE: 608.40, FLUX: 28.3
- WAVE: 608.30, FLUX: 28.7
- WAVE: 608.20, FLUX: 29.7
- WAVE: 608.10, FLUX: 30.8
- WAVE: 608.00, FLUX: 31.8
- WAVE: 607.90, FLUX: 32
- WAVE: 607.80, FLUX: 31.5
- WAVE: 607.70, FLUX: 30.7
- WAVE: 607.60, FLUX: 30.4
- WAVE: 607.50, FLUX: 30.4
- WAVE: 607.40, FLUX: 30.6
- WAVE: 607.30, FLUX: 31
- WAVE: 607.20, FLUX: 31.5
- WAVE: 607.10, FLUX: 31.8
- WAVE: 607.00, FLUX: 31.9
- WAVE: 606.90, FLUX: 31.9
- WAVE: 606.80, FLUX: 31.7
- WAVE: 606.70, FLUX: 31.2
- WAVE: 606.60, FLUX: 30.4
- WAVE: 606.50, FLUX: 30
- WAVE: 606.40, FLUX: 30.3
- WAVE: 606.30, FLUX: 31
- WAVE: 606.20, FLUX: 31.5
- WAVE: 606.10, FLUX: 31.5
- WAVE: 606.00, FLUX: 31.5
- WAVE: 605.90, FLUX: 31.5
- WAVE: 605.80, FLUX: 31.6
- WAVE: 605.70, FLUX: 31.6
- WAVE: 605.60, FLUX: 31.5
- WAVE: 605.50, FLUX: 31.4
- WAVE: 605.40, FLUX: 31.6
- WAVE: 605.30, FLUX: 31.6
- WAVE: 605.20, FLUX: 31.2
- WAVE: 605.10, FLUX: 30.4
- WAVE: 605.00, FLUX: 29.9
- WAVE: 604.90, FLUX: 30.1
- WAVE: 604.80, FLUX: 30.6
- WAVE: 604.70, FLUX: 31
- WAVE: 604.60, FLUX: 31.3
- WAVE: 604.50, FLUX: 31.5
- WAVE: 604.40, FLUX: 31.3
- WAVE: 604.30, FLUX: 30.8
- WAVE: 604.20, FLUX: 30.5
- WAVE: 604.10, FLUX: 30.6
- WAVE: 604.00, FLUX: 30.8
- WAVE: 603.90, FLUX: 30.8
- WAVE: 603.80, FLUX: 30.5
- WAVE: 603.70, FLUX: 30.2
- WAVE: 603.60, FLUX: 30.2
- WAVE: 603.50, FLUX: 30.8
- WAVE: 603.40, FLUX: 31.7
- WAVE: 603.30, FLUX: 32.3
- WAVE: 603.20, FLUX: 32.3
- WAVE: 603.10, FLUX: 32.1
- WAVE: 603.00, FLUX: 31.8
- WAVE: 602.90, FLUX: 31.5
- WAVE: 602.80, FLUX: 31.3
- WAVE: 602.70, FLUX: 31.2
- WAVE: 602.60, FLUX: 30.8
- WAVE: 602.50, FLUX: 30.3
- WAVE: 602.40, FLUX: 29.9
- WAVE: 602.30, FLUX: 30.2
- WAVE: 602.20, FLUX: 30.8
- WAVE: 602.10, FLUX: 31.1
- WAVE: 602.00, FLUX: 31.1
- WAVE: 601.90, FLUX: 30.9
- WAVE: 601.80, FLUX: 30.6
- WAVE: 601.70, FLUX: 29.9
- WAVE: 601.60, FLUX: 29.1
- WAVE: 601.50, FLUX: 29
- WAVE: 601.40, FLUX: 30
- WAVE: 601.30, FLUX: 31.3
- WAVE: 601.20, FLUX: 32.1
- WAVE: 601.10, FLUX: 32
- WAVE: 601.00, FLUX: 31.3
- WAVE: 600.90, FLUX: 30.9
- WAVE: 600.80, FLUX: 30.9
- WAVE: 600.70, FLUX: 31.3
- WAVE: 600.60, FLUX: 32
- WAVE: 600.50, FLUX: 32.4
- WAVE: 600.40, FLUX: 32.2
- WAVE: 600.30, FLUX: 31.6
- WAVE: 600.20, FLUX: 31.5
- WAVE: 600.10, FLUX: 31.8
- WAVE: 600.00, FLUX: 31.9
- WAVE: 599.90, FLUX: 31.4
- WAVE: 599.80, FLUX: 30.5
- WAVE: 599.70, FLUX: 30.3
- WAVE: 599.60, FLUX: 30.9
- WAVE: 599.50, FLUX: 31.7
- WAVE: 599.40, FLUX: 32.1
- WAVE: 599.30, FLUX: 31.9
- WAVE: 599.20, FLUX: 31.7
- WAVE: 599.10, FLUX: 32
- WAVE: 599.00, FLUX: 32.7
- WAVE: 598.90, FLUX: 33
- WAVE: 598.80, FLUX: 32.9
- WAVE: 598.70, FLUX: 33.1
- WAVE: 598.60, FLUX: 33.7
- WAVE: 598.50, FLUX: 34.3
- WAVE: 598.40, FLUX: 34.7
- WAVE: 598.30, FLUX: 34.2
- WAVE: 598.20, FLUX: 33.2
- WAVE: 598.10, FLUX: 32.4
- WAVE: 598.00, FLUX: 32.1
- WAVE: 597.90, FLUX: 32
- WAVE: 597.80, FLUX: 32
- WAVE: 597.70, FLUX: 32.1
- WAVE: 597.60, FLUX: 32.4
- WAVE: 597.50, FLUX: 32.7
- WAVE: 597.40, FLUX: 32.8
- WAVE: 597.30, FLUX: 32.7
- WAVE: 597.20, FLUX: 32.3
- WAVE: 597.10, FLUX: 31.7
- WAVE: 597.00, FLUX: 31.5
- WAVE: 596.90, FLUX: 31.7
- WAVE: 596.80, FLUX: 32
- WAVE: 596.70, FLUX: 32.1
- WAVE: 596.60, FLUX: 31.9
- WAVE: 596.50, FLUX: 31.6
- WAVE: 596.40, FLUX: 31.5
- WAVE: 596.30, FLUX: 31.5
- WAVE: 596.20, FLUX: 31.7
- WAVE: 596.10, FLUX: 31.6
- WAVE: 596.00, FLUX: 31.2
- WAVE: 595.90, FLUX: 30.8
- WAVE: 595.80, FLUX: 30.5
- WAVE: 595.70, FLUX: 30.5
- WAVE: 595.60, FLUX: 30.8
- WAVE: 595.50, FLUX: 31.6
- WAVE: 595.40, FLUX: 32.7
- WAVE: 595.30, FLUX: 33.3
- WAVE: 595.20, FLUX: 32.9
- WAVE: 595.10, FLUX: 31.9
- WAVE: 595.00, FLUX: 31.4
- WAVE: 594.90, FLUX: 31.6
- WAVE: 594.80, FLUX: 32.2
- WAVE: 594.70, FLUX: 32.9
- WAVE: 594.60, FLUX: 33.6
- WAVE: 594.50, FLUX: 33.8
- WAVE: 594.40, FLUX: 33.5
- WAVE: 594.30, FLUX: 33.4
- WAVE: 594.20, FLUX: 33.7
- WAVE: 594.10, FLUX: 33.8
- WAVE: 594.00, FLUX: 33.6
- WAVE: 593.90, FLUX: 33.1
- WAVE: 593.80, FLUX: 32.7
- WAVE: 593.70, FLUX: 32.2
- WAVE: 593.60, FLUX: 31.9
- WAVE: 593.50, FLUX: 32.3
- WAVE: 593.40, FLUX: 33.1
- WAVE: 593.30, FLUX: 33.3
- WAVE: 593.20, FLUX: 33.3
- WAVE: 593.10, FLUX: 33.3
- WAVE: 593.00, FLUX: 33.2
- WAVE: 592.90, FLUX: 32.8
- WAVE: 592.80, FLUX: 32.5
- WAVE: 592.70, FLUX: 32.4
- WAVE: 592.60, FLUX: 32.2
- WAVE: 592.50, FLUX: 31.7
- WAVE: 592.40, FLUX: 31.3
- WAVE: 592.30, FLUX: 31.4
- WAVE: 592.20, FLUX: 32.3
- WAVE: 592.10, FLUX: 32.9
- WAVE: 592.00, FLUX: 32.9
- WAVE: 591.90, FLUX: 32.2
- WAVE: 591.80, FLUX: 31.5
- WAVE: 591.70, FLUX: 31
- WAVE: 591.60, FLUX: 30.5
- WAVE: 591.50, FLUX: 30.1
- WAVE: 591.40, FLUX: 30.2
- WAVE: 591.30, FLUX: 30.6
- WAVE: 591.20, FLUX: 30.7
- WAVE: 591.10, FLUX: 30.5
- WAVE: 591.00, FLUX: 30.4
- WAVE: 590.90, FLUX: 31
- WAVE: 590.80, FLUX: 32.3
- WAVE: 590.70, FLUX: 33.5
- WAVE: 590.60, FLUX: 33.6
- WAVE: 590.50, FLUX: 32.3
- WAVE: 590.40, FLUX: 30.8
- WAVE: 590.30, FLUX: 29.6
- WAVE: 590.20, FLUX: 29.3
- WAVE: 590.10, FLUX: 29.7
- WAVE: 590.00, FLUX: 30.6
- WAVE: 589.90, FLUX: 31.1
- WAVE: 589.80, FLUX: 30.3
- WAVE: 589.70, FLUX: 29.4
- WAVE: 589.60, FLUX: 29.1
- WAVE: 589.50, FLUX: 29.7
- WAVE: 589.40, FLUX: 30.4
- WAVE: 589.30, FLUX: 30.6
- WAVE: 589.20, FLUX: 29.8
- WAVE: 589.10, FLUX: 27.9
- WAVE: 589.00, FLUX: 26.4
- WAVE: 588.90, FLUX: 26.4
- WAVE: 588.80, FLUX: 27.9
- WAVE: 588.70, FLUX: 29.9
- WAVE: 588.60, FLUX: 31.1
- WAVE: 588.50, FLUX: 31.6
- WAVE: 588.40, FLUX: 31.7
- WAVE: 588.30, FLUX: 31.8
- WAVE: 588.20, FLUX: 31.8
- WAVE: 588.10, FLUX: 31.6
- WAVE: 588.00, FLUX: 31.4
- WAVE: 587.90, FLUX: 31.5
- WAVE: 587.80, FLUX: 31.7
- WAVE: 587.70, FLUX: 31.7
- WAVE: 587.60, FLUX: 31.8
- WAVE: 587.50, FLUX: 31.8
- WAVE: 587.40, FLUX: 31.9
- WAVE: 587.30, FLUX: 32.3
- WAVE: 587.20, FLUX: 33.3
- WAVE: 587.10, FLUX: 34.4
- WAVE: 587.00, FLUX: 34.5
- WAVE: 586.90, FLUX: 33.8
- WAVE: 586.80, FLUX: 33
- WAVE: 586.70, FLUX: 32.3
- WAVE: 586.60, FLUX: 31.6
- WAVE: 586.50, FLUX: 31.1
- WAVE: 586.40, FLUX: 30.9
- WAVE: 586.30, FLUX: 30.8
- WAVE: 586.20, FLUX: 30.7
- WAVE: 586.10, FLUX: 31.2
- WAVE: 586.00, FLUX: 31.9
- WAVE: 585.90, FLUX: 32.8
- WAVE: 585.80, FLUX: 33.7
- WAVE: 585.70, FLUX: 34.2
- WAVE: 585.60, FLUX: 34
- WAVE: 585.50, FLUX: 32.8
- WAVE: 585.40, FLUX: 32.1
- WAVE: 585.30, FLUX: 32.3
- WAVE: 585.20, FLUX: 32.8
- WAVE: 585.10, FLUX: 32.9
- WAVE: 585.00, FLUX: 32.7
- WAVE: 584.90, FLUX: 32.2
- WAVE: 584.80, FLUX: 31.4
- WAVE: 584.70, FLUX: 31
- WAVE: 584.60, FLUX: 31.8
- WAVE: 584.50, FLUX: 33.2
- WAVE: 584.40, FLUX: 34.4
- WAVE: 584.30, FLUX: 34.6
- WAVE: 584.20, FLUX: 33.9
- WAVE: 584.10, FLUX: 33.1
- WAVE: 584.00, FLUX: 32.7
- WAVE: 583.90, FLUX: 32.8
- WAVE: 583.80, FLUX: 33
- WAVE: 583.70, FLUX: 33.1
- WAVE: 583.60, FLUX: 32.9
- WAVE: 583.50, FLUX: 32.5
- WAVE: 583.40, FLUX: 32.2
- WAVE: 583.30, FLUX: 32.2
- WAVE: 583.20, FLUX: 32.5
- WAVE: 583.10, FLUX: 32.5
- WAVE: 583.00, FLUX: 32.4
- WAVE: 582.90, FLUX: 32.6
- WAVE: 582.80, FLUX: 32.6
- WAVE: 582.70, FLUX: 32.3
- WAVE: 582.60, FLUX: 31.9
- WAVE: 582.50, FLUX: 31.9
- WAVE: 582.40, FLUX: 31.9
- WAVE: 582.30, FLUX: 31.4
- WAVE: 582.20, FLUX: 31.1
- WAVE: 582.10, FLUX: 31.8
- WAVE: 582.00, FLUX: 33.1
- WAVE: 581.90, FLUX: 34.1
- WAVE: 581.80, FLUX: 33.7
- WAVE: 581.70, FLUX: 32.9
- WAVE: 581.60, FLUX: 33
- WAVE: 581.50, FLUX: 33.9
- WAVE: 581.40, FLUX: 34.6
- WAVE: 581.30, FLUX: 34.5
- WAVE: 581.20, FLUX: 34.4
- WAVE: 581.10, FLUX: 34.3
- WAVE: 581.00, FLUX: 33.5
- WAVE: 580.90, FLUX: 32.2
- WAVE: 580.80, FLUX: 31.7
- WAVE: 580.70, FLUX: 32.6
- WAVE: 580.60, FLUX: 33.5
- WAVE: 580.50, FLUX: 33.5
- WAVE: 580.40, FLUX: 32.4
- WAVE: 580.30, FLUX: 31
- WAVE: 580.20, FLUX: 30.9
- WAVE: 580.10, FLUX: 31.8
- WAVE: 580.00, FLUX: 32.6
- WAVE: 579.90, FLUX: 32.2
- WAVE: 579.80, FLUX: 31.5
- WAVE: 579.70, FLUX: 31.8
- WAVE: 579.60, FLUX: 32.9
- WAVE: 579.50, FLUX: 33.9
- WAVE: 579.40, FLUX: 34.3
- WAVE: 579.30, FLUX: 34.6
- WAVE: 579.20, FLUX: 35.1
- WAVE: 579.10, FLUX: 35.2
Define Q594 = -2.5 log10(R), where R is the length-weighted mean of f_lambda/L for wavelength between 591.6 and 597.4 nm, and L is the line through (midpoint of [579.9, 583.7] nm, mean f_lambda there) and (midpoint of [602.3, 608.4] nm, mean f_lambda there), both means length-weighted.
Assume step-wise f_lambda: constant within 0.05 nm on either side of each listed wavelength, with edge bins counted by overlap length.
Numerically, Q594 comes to -0.016 mag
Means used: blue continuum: 32.7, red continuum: 31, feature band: 32.3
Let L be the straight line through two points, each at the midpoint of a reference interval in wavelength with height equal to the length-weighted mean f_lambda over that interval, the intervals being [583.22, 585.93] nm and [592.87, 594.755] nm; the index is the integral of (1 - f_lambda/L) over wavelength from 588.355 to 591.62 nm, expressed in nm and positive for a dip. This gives 0.27 nm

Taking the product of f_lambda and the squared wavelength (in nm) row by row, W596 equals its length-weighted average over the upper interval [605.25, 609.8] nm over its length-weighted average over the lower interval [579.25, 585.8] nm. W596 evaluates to 1.02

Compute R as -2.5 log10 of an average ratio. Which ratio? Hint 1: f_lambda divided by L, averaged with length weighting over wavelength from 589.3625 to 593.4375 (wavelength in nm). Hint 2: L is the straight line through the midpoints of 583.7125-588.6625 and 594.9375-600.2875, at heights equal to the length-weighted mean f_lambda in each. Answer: 0.03 mag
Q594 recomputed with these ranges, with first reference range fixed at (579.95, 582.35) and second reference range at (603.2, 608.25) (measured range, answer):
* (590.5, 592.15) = 0.02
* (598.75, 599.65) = -0.02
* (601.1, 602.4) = 0.03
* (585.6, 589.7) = 0.04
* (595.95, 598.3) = -0.01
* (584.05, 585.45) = -0.01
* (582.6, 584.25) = 0.00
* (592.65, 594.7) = -0.04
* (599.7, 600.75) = 0.00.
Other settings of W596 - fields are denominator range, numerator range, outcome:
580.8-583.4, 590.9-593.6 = 1.00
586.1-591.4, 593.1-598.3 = 1.07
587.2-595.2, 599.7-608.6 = 1.03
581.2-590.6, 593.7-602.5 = 1.04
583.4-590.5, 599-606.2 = 1.04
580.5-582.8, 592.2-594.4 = 1.03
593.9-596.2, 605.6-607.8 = 1.00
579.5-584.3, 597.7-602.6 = 1.03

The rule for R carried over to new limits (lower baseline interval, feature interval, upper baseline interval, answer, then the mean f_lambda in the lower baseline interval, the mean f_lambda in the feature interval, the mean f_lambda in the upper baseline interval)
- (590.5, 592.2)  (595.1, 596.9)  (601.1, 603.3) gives -0.014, 31.5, 31.7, 30.9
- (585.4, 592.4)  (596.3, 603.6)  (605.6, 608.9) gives -0.024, 31.3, 31.7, 30.8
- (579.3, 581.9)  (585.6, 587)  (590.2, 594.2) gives 0.007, 33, 32.3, 32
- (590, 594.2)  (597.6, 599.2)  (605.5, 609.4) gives -0.048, 31.9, 32.9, 30.9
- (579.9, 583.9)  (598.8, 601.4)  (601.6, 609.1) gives -0.012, 32.7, 31.6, 30.9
